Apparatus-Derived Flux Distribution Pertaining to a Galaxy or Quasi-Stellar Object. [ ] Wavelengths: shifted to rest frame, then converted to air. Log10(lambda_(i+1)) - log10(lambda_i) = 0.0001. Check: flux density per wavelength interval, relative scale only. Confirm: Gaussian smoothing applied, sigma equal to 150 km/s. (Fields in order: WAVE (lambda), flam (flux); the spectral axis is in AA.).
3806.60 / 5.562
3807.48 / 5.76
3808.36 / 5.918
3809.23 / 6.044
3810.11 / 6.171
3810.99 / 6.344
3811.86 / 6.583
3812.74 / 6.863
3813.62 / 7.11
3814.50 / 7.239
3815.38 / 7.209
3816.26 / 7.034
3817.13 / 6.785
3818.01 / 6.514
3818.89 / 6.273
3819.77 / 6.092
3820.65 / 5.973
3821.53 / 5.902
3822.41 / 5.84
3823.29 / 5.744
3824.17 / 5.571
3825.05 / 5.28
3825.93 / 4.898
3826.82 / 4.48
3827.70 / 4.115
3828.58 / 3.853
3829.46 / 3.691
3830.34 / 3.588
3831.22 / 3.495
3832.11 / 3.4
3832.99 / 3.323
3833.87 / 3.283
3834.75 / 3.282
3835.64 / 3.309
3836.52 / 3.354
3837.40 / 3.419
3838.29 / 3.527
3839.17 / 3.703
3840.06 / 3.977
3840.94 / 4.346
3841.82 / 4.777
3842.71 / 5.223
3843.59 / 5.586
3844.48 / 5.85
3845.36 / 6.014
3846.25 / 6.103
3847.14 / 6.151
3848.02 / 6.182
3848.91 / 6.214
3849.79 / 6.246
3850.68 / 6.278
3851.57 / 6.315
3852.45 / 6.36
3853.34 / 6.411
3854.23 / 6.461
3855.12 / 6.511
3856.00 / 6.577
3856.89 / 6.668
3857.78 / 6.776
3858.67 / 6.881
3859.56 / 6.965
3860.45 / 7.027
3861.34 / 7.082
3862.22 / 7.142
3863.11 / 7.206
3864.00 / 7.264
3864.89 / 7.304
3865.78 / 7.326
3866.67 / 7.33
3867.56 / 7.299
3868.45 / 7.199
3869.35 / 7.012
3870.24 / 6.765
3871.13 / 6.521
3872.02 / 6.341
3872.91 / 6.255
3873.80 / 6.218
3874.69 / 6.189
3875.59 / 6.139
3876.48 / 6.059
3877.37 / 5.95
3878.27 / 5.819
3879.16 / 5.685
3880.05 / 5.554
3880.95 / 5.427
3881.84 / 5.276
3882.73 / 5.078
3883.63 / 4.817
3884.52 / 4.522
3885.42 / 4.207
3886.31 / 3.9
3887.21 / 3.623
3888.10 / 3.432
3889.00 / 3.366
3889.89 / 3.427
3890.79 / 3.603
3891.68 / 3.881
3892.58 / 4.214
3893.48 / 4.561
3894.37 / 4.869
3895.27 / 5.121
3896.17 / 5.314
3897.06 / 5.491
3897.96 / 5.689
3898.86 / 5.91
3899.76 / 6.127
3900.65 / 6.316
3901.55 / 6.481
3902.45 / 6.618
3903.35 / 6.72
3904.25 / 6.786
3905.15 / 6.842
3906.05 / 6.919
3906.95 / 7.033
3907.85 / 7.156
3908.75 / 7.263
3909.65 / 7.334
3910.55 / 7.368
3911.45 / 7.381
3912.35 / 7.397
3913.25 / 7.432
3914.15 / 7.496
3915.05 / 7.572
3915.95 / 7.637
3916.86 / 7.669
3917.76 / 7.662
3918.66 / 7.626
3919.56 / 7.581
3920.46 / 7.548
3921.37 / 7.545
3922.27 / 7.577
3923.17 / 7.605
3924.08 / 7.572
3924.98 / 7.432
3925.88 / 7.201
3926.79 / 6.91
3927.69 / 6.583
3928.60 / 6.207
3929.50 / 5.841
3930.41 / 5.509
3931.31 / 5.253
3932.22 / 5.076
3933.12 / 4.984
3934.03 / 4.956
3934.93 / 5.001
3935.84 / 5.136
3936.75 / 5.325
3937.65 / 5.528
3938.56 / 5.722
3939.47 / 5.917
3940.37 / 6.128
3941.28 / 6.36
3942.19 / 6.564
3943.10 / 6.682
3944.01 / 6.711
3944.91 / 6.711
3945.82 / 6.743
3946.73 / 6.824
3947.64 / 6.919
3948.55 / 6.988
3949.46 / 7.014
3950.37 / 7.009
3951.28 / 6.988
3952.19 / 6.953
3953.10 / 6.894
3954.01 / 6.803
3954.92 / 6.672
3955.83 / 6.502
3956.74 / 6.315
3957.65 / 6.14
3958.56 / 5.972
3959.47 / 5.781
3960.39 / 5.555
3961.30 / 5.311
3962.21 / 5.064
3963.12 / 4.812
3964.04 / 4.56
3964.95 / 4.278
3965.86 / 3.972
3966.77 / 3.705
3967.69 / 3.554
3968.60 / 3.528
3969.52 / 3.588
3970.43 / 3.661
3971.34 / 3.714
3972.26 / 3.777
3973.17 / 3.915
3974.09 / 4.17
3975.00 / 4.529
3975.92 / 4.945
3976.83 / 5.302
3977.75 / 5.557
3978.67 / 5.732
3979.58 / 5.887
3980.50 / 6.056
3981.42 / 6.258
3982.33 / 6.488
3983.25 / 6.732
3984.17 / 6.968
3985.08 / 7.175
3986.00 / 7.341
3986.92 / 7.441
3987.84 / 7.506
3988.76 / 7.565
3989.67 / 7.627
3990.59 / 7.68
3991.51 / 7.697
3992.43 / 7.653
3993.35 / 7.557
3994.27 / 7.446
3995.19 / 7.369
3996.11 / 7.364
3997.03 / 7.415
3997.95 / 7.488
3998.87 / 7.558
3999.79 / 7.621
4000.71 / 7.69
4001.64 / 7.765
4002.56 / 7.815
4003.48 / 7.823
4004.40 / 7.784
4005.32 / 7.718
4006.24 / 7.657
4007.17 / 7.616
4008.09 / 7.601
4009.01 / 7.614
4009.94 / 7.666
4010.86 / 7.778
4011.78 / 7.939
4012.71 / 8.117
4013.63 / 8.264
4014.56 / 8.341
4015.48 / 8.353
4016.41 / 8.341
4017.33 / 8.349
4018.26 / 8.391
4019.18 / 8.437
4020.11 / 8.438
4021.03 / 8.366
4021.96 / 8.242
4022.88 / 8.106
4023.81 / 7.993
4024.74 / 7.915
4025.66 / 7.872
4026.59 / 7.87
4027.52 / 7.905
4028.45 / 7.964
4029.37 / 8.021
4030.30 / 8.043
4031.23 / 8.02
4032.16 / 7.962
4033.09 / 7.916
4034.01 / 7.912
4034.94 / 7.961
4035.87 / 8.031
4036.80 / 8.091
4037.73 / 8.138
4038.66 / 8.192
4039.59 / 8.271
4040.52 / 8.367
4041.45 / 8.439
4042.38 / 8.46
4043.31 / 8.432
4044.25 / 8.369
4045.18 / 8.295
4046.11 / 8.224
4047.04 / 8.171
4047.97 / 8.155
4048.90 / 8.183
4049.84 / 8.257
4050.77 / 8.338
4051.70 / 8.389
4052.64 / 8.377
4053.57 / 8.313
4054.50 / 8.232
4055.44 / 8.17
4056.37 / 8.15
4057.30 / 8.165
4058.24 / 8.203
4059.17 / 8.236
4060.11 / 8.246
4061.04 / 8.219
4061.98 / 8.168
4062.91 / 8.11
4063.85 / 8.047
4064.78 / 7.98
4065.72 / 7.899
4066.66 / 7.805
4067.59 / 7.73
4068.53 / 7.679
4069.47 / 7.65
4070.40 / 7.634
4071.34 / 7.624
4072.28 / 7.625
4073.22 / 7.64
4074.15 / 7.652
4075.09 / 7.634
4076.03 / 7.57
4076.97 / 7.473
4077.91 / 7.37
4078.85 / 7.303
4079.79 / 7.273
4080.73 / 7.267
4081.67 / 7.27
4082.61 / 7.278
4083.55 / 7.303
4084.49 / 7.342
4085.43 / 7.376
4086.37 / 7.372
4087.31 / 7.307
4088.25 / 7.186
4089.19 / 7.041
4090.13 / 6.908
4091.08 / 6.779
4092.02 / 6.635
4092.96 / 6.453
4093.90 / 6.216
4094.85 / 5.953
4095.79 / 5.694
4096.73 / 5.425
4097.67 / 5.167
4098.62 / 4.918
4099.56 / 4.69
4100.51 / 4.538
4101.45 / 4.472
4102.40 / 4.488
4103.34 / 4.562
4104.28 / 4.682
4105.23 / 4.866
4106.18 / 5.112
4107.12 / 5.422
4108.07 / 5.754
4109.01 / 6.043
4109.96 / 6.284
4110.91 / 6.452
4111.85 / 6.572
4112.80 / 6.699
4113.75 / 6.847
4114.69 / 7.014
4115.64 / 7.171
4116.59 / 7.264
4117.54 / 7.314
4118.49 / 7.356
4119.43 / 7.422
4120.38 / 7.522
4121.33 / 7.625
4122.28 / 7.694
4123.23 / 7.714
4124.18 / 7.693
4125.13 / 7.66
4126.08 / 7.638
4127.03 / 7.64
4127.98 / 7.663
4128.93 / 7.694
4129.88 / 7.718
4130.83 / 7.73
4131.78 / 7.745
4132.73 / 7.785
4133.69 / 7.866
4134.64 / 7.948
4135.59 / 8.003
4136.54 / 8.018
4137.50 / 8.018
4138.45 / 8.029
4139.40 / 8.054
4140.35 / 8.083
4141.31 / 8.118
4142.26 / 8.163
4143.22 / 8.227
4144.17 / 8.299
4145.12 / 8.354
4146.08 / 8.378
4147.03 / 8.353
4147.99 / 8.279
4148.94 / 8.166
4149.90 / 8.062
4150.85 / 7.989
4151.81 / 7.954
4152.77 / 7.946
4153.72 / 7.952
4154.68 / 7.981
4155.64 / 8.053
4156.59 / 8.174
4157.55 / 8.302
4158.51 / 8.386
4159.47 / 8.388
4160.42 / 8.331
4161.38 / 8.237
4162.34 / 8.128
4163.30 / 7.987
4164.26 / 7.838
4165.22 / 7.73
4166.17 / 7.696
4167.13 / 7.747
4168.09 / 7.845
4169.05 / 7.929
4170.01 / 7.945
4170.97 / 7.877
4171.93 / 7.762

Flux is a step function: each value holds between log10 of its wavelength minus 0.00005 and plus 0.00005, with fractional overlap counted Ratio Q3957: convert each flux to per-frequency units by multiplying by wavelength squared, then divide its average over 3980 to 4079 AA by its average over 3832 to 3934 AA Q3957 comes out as 1.41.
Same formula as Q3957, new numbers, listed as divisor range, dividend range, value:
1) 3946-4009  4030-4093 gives 1.29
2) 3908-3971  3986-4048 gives 1.32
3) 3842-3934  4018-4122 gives 1.29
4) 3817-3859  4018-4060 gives 1.74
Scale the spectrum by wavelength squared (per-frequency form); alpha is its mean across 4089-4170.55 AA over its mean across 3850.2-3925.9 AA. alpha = 1.29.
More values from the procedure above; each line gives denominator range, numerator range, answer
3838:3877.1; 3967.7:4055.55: 1.27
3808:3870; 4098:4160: 1.45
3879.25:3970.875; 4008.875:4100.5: 1.38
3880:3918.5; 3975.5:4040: 1.37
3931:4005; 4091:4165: 1.27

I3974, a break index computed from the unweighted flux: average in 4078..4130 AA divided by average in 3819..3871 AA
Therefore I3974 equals 1.18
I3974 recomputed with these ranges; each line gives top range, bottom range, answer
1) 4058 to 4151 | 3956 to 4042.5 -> 1.04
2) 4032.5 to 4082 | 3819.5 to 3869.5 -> 1.44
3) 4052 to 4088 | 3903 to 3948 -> 1.16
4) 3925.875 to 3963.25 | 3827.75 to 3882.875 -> 1.08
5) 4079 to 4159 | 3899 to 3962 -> 1.08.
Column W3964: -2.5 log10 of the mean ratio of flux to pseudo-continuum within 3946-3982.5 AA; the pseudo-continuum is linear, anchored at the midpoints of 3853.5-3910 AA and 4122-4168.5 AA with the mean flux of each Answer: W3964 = 0.21 mag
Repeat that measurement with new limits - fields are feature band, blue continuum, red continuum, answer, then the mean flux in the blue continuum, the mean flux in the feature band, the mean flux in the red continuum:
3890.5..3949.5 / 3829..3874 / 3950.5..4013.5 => -0.06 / 5.72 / 6.42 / 6.38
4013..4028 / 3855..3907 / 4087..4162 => -0.23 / 5.89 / 8.2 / 7.15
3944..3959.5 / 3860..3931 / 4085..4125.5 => -0.06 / 6.28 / 6.69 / 6.35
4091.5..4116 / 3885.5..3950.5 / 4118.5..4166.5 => 0.32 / 6.21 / 5.69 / 7.97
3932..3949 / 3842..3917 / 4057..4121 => 0.05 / 6.13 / 6.03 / 6.85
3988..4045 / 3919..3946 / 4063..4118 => -0.22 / 6.33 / 7.94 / 6.67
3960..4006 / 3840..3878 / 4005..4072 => 0.23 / 6.41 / 6.13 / 8.08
